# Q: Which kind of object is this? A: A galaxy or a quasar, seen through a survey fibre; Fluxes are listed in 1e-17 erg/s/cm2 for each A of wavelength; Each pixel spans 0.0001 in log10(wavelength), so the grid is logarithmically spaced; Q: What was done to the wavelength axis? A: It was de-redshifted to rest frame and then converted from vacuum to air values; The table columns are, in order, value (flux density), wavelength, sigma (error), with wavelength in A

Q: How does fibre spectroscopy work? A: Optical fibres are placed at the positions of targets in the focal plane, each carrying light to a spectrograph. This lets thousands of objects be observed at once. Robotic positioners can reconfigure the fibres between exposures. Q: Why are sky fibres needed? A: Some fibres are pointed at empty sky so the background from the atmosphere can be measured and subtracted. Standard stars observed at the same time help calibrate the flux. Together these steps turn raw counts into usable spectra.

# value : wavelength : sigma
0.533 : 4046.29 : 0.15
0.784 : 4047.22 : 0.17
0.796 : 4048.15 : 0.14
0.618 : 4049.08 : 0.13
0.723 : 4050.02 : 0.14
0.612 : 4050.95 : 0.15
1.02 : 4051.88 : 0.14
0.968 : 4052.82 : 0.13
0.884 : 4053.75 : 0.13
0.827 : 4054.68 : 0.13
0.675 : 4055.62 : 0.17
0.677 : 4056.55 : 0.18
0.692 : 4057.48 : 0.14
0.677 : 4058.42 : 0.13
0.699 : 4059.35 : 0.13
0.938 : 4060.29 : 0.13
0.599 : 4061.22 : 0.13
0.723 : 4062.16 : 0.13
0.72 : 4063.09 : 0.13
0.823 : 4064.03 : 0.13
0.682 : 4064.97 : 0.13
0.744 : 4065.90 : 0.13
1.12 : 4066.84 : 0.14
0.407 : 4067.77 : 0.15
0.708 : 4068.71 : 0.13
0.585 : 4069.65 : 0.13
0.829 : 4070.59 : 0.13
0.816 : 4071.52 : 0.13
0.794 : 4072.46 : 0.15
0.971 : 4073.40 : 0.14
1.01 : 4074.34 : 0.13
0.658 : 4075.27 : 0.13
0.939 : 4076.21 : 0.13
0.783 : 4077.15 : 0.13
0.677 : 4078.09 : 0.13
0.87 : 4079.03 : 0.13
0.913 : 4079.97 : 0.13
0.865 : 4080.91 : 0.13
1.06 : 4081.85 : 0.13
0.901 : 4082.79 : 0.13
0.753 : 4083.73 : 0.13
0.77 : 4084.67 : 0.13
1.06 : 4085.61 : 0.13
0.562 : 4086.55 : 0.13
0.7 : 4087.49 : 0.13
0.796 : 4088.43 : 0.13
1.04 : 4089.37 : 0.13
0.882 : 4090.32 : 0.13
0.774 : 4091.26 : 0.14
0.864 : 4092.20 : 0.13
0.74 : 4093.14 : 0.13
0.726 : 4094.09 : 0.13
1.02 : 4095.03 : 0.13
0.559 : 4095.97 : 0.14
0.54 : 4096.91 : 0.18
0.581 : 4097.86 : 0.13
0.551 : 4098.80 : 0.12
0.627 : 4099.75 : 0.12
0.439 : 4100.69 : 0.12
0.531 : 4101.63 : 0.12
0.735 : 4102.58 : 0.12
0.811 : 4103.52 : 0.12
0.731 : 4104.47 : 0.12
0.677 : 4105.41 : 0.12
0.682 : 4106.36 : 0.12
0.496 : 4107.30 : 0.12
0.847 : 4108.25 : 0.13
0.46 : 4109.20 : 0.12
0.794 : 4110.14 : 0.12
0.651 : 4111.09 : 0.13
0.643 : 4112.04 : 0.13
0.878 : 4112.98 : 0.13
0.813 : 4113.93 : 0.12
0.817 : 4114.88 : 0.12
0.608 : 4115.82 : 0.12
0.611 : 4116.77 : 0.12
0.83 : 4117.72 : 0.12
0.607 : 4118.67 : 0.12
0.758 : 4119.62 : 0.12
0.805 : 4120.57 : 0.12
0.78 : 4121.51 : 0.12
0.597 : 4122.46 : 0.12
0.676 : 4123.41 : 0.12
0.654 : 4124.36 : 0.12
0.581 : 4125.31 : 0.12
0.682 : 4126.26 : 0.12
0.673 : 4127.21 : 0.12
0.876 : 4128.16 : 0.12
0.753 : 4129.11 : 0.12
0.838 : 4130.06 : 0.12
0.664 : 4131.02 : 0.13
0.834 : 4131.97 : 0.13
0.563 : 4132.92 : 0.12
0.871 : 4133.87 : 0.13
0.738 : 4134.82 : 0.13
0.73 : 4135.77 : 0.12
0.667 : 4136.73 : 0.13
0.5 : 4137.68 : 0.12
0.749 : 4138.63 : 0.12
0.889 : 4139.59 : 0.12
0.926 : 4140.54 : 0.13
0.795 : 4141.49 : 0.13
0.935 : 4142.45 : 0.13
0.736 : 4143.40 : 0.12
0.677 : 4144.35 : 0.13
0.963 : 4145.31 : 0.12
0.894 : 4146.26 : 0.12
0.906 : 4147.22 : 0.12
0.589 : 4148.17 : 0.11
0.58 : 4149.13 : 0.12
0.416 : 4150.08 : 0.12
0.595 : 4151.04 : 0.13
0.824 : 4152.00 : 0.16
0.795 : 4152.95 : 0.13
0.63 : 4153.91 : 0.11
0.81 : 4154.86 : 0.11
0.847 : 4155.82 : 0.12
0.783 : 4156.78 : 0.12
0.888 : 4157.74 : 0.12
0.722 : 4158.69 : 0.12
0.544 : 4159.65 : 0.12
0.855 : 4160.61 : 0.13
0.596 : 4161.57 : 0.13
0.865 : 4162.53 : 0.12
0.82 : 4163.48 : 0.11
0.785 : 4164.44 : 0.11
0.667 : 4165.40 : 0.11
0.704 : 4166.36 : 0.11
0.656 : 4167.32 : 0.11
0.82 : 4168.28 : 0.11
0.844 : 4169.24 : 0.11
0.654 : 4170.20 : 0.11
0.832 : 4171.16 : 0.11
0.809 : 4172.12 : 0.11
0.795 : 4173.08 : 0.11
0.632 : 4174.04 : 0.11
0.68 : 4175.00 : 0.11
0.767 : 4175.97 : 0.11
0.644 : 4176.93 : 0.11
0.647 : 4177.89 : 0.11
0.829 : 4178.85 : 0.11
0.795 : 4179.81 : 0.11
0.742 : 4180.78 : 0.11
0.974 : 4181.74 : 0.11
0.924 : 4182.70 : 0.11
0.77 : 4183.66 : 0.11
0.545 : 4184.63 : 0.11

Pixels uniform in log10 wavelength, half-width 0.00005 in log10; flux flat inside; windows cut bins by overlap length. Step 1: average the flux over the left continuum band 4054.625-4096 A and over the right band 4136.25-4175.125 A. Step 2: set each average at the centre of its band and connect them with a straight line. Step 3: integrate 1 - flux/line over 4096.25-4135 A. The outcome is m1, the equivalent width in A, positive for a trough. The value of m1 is 4.1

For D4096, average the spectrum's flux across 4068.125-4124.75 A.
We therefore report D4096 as 0.747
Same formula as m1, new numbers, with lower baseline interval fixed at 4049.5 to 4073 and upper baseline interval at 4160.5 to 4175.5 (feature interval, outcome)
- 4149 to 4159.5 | 0.5 A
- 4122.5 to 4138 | 1.0 A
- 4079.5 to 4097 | -1.6 A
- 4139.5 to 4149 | -0.9 A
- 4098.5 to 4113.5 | 1.8 A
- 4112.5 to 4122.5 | 0.1 A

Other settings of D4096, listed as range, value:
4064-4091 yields 0.817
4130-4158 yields 0.752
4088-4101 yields 0.727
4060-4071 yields 0.736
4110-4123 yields 0.726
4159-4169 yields 0.734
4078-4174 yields 0.742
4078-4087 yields 0.851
